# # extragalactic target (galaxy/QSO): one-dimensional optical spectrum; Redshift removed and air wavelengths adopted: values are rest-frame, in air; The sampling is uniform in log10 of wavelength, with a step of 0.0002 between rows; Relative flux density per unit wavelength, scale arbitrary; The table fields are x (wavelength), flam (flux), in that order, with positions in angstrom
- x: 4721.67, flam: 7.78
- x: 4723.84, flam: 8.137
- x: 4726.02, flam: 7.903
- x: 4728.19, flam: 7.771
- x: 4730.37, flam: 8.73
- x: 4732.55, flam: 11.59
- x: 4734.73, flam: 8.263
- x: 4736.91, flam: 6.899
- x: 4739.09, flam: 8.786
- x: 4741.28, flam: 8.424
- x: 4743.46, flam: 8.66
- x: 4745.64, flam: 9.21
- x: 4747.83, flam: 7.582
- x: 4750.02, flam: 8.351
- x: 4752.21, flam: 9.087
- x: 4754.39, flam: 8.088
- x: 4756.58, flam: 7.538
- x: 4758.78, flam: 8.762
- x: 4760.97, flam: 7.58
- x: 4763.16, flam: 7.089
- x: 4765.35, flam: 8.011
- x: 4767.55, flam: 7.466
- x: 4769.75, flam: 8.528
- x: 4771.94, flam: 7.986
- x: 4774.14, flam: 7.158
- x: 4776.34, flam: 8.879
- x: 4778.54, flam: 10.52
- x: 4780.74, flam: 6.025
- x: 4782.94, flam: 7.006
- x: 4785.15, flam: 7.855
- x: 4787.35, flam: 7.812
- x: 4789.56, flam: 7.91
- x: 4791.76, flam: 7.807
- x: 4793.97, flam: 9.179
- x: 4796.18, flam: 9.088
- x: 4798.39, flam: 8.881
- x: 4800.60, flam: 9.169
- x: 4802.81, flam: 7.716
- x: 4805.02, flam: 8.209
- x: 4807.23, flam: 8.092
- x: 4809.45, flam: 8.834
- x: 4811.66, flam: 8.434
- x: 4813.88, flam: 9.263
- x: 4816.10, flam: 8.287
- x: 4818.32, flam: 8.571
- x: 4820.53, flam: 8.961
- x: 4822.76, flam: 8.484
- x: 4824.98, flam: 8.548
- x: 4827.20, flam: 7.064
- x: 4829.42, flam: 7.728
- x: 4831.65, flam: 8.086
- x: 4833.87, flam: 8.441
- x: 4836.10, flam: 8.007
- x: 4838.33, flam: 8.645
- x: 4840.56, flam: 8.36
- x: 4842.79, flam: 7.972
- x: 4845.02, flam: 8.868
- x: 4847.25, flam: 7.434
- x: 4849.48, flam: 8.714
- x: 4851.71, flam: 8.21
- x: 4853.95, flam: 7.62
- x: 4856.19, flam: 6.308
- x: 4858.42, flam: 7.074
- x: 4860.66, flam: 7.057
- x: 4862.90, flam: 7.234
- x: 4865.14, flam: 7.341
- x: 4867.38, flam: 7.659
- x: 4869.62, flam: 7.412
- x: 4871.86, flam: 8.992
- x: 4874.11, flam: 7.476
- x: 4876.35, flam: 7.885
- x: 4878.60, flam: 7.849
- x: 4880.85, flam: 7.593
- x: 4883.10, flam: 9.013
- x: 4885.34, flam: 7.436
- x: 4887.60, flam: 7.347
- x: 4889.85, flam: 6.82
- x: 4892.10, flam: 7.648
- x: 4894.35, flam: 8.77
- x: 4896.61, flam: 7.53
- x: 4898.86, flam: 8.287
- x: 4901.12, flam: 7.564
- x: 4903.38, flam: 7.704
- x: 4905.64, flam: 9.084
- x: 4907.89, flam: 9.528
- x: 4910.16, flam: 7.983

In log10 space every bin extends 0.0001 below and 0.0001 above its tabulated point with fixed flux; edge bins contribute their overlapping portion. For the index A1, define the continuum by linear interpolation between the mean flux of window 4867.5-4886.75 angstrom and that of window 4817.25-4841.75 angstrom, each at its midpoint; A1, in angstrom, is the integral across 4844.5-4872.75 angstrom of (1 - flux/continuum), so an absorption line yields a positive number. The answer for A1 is 1.44 angstrom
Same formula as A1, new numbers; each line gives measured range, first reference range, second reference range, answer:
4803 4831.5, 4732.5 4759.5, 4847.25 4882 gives -1.41 angstrom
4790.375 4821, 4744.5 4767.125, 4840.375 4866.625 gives -2.77 angstrom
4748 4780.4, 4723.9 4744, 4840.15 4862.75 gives 0.68 angstrom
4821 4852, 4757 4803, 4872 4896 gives -0.94 angstrom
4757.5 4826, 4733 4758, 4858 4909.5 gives -0.66 angstrom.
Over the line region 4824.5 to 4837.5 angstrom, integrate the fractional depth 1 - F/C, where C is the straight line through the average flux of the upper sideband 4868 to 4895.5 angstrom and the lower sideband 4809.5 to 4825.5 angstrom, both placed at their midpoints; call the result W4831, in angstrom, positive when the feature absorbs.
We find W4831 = 0.8 angstrom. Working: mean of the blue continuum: 8.66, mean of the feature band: 7.97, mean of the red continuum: 7.85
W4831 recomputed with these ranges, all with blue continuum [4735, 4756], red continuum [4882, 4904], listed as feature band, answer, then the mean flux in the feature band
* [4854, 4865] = 1.3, 7.02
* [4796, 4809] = -0.6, 8.5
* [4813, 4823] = -0.8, 8.72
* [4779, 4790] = 1.0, 7.47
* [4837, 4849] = -0.4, 8.28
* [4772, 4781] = -0.1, 8.32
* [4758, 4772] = 0.6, 7.9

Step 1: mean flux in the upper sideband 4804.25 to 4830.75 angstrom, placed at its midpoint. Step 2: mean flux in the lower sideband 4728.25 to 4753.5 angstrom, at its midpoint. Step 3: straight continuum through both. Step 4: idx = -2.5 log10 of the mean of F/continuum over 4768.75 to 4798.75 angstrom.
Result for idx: 0.042 mag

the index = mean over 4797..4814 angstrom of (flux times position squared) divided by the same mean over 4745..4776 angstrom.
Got 1.1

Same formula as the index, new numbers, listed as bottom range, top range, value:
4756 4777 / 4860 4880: 1.02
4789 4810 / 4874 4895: 0.95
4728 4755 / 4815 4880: 0.96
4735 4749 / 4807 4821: 1.08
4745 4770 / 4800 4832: 1.06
